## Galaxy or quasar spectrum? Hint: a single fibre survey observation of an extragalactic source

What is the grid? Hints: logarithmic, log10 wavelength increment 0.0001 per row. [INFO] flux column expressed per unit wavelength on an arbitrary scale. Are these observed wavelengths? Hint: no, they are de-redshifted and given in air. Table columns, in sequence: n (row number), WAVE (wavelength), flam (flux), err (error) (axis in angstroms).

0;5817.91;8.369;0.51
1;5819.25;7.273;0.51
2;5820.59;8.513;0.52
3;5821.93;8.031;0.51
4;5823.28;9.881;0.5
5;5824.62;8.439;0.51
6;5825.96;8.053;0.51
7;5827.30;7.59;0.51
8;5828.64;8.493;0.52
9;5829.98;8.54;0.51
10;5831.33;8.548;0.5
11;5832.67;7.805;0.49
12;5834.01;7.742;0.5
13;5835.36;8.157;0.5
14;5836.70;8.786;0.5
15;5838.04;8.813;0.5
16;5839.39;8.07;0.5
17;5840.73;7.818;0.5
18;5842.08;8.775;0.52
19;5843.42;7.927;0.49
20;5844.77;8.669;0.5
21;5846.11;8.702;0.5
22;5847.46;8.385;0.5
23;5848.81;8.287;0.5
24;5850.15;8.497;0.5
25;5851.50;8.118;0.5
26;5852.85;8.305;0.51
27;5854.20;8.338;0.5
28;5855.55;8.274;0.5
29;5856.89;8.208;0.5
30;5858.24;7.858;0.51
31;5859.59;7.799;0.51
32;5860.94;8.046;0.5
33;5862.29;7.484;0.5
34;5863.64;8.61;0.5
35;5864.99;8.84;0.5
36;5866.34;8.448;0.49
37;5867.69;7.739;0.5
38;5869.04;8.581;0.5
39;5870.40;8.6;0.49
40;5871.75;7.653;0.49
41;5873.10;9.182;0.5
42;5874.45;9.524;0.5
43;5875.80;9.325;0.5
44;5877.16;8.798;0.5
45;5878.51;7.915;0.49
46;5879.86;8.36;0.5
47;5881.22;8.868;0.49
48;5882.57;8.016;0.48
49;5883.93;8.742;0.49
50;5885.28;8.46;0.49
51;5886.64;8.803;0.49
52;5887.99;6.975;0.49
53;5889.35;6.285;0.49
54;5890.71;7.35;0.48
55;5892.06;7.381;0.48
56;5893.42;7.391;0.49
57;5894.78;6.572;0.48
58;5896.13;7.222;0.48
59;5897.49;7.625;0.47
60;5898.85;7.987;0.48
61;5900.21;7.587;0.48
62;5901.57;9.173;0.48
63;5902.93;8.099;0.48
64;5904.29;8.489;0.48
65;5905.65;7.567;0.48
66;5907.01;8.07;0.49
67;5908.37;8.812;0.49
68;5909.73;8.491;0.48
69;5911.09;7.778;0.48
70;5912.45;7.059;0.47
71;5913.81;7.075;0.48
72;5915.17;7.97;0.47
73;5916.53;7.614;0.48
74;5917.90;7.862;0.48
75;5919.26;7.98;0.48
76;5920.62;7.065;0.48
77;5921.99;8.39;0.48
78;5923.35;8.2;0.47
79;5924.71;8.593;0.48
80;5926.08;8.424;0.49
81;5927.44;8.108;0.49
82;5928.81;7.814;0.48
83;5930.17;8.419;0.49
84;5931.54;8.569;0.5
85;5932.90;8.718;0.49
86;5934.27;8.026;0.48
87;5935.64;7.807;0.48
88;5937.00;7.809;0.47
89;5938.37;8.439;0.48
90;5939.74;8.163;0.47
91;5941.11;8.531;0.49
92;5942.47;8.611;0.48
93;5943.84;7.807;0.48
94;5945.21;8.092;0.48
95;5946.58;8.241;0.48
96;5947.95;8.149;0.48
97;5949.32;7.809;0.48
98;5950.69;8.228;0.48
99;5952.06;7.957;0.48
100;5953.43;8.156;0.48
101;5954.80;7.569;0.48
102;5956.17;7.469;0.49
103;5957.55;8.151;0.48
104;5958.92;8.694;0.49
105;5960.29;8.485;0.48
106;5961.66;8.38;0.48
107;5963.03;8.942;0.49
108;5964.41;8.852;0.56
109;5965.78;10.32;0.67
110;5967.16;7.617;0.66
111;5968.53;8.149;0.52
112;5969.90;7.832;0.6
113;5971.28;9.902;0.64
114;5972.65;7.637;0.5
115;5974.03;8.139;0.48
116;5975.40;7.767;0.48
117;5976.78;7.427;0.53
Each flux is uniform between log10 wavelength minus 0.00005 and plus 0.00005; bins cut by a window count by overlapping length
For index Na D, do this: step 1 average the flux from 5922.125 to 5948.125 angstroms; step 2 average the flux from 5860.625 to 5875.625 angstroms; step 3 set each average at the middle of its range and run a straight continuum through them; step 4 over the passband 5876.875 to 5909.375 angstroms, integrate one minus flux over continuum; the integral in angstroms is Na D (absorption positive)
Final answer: 1.7 angstroms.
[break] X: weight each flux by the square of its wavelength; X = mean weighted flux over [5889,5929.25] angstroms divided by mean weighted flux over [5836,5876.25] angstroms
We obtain 0.9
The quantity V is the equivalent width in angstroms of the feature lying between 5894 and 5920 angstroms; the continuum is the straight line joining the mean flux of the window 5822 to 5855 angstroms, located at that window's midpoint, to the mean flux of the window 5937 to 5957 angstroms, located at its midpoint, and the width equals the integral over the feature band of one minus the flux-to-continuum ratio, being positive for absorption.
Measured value 1.1 angstroms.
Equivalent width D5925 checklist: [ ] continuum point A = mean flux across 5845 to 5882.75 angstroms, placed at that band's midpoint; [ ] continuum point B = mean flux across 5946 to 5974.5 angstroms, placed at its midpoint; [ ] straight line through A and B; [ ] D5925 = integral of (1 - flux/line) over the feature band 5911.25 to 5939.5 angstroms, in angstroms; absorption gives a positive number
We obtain 1.2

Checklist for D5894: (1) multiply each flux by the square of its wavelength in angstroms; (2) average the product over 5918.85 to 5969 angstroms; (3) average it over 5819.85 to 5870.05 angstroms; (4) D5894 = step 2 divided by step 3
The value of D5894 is 1.03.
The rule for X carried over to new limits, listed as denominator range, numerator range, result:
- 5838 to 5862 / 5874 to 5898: 0.98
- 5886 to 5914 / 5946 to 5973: 1.10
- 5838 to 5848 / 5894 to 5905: 0.95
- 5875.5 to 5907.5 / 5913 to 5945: 1.03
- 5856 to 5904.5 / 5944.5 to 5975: 1.05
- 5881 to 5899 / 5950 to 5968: 1.12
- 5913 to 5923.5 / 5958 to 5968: 1.15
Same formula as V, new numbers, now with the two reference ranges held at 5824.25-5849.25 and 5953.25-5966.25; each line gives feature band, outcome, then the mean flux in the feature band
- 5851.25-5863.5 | 0.4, 8.07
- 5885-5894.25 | 1.0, 7.46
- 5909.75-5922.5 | 1.1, 7.68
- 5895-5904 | 0.5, 7.9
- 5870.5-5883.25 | -0.4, 8.63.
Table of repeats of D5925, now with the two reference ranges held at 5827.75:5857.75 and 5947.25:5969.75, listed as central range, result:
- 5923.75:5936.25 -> 0.0 angstroms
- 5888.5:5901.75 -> 1.5 angstroms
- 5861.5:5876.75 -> -0.4 angstroms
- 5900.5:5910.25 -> -0.1 angstroms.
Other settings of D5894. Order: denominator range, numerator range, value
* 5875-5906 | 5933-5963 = 1.04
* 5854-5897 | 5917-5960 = 1.02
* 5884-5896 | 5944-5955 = 1.10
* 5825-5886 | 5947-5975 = 1.03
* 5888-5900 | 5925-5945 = 1.16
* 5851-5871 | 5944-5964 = 1.03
